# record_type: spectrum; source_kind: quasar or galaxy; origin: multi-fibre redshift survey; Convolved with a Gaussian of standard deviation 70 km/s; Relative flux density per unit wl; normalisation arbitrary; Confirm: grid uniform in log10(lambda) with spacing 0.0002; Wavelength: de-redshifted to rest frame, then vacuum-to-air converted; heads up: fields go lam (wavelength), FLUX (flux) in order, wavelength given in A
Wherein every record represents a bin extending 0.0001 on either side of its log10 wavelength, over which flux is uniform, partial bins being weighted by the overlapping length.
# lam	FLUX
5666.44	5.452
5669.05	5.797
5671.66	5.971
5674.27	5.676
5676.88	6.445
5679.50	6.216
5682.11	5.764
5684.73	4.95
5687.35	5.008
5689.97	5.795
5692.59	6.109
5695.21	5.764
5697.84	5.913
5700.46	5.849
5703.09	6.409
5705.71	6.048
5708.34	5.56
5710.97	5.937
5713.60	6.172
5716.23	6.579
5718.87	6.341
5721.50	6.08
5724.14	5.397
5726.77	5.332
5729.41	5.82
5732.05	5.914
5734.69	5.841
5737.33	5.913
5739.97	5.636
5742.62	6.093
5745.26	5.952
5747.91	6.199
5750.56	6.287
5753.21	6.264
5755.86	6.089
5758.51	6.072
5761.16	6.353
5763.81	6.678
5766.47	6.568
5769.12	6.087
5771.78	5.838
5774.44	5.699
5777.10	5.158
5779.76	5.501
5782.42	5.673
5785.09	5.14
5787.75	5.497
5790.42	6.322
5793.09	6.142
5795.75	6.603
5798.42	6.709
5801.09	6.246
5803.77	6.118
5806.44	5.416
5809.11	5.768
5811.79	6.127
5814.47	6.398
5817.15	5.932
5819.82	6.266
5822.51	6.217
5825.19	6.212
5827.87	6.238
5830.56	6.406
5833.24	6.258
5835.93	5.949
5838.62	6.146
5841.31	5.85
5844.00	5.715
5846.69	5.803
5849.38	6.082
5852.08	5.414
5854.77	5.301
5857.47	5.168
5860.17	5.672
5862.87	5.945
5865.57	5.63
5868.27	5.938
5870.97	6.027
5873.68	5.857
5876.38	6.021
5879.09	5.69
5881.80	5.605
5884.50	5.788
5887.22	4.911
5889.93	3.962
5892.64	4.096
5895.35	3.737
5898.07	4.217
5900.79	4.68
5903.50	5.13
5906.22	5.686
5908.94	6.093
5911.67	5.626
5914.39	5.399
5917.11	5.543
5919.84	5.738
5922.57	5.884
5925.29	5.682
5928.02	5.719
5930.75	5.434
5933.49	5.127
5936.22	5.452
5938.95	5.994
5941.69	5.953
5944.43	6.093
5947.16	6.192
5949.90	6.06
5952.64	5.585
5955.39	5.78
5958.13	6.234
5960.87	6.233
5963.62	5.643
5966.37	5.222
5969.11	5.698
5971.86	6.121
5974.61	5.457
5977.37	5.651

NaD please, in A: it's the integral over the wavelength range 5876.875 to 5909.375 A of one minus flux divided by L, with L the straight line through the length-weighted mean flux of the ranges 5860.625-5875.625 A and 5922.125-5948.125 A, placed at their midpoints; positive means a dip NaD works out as 4.8 A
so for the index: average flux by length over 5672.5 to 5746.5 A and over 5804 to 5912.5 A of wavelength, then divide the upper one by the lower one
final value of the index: 0.96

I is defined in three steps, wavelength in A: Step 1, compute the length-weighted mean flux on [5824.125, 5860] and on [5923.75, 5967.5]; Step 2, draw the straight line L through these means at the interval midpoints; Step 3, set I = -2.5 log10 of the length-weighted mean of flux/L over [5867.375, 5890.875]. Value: 0.055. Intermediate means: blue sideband 5.88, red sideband 5.78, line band 5.55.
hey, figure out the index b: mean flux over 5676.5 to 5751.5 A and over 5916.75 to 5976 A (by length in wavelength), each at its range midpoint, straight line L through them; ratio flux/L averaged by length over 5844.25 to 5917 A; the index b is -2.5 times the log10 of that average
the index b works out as 0.08 mag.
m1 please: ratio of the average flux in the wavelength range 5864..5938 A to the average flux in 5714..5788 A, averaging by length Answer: 0.90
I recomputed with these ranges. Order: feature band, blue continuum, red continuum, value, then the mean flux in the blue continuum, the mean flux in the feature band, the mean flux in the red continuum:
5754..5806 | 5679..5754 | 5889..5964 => -0.05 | 5.9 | 6.02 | 5.47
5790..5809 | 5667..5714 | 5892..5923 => -0.13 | 5.84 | 6.19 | 5.16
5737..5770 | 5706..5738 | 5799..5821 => -0.04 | 5.91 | 6.18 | 6.06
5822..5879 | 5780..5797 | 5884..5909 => -0.13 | 5.87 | 5.89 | 4.73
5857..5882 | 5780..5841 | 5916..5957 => 0.03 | 6.07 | 5.78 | 5.75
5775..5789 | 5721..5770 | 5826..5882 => 0.11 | 6.03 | 5.41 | 5.85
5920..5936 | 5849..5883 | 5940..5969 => 0.05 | 5.71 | 5.57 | 5.89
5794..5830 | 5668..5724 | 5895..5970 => -0.08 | 5.91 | 6.18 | 5.59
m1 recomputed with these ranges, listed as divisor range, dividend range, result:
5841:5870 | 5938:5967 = 1.04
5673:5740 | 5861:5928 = 0.92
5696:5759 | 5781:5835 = 1.02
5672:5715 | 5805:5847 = 1.03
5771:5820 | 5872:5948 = 0.91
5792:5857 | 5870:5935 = 0.88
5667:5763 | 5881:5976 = 0.92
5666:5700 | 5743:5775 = 1.07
